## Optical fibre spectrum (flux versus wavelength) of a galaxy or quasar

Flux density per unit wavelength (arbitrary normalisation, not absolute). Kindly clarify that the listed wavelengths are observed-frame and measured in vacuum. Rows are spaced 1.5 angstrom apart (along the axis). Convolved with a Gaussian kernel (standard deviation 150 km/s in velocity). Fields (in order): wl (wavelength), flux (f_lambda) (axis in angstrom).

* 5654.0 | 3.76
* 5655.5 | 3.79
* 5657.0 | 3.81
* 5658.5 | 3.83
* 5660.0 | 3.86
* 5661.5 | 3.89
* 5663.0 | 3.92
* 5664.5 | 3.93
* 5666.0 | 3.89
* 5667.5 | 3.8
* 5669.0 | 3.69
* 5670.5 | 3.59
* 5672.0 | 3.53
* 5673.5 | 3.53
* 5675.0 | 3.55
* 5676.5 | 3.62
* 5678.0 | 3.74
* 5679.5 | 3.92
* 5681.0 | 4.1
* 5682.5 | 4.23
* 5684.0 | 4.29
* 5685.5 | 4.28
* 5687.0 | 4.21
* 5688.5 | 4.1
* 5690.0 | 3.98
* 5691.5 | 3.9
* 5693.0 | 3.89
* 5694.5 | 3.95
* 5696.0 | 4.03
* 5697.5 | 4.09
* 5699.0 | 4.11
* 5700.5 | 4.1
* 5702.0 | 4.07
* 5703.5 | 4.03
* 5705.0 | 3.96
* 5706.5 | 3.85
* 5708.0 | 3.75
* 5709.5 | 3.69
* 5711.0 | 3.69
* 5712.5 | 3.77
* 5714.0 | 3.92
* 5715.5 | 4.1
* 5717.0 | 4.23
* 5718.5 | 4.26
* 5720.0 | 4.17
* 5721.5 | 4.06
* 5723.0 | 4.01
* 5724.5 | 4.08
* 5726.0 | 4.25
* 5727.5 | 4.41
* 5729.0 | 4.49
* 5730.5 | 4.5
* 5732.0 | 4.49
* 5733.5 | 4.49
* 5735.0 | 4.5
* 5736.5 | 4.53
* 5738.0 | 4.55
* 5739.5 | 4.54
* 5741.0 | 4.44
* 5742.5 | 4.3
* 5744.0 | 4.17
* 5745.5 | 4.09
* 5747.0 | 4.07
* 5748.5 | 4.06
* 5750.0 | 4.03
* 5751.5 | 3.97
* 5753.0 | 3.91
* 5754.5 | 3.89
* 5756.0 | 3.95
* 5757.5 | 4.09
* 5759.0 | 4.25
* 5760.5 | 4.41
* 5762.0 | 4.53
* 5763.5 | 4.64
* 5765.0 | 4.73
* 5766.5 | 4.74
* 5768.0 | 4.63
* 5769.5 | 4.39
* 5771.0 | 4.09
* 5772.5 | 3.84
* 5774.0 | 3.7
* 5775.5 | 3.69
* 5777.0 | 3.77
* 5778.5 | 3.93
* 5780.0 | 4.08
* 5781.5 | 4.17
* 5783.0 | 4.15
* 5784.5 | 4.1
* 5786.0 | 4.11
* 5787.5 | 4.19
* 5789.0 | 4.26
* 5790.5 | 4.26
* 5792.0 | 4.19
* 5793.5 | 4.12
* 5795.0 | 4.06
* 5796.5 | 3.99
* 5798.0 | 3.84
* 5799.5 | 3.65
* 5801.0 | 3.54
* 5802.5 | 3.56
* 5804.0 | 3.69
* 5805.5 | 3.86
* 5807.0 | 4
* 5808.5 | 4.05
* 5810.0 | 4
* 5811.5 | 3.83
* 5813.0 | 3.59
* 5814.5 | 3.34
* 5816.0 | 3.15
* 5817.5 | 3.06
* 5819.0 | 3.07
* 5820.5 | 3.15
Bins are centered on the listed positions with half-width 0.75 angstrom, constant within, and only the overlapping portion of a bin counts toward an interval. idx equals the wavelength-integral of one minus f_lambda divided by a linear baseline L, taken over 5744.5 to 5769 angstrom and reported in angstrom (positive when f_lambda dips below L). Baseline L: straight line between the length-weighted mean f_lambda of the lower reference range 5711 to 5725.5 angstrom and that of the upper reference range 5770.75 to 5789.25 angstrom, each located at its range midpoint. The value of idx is -1.4 angstrom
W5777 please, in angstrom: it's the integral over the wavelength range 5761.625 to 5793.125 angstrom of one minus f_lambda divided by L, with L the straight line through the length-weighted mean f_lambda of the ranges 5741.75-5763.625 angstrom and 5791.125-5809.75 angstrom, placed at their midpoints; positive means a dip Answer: -1.4 angstrom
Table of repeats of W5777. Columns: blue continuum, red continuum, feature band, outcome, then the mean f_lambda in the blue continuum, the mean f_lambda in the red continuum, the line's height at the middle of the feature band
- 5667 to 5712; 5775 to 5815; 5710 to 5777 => -4.98 angstrom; 3.91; 3.93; 3.92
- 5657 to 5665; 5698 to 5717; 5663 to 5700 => -0.12 angstrom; 3.88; 3.93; 3.9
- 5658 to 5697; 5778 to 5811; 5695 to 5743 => -2.92 angstrom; 3.9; 3.99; 3.93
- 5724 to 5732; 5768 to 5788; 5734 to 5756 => 0.23 angstrom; 4.37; 4.04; 4.26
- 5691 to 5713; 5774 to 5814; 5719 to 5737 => -1.82 angstrom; 3.93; 3.94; 3.93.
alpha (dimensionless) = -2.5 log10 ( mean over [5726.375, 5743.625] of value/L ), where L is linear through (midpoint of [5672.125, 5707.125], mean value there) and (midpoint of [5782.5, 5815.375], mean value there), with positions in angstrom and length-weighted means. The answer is -0.13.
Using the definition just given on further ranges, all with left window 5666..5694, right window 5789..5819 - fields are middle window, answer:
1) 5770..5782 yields -0.03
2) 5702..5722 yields -0.03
